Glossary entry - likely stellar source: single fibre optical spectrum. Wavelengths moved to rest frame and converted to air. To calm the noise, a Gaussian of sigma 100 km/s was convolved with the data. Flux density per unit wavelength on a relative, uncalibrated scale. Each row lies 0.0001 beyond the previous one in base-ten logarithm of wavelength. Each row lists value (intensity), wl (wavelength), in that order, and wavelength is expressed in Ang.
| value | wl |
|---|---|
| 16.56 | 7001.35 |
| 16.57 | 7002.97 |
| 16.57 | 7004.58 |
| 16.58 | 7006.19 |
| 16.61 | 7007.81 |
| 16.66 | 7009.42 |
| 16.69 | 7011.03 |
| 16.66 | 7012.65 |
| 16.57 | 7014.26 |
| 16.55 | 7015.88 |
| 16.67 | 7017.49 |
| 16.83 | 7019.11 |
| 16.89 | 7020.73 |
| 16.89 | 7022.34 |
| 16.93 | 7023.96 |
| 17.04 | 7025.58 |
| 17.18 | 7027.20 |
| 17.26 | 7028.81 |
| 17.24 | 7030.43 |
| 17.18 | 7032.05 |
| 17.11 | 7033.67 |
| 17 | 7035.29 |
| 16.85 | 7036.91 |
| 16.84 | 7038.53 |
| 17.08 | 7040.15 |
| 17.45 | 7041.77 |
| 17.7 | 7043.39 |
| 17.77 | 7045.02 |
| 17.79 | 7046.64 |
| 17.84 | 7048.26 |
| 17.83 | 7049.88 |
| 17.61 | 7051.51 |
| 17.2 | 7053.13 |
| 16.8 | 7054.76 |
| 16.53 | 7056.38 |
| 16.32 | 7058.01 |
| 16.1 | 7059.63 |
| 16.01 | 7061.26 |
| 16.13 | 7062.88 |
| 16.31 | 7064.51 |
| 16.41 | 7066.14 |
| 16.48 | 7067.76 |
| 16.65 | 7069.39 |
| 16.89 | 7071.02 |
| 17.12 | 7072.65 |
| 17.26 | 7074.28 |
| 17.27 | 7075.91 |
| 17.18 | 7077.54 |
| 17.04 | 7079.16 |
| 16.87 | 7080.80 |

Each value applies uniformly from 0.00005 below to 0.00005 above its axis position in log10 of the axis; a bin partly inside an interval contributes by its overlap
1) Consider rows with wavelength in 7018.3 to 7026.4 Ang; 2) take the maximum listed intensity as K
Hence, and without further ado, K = 17.04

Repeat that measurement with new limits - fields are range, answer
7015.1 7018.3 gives 16.67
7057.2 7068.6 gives 16.48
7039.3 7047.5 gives 17.79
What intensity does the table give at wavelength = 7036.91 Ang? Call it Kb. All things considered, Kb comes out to 16.85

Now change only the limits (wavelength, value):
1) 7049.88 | 17.83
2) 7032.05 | 17.18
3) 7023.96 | 16.93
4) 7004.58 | 16.57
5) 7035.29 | 17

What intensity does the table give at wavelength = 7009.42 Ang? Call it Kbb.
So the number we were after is 16.66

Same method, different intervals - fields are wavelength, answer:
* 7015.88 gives 16.55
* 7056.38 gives 16.53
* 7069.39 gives 16.65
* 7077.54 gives 17.18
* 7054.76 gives 16.8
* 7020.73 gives 16.89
